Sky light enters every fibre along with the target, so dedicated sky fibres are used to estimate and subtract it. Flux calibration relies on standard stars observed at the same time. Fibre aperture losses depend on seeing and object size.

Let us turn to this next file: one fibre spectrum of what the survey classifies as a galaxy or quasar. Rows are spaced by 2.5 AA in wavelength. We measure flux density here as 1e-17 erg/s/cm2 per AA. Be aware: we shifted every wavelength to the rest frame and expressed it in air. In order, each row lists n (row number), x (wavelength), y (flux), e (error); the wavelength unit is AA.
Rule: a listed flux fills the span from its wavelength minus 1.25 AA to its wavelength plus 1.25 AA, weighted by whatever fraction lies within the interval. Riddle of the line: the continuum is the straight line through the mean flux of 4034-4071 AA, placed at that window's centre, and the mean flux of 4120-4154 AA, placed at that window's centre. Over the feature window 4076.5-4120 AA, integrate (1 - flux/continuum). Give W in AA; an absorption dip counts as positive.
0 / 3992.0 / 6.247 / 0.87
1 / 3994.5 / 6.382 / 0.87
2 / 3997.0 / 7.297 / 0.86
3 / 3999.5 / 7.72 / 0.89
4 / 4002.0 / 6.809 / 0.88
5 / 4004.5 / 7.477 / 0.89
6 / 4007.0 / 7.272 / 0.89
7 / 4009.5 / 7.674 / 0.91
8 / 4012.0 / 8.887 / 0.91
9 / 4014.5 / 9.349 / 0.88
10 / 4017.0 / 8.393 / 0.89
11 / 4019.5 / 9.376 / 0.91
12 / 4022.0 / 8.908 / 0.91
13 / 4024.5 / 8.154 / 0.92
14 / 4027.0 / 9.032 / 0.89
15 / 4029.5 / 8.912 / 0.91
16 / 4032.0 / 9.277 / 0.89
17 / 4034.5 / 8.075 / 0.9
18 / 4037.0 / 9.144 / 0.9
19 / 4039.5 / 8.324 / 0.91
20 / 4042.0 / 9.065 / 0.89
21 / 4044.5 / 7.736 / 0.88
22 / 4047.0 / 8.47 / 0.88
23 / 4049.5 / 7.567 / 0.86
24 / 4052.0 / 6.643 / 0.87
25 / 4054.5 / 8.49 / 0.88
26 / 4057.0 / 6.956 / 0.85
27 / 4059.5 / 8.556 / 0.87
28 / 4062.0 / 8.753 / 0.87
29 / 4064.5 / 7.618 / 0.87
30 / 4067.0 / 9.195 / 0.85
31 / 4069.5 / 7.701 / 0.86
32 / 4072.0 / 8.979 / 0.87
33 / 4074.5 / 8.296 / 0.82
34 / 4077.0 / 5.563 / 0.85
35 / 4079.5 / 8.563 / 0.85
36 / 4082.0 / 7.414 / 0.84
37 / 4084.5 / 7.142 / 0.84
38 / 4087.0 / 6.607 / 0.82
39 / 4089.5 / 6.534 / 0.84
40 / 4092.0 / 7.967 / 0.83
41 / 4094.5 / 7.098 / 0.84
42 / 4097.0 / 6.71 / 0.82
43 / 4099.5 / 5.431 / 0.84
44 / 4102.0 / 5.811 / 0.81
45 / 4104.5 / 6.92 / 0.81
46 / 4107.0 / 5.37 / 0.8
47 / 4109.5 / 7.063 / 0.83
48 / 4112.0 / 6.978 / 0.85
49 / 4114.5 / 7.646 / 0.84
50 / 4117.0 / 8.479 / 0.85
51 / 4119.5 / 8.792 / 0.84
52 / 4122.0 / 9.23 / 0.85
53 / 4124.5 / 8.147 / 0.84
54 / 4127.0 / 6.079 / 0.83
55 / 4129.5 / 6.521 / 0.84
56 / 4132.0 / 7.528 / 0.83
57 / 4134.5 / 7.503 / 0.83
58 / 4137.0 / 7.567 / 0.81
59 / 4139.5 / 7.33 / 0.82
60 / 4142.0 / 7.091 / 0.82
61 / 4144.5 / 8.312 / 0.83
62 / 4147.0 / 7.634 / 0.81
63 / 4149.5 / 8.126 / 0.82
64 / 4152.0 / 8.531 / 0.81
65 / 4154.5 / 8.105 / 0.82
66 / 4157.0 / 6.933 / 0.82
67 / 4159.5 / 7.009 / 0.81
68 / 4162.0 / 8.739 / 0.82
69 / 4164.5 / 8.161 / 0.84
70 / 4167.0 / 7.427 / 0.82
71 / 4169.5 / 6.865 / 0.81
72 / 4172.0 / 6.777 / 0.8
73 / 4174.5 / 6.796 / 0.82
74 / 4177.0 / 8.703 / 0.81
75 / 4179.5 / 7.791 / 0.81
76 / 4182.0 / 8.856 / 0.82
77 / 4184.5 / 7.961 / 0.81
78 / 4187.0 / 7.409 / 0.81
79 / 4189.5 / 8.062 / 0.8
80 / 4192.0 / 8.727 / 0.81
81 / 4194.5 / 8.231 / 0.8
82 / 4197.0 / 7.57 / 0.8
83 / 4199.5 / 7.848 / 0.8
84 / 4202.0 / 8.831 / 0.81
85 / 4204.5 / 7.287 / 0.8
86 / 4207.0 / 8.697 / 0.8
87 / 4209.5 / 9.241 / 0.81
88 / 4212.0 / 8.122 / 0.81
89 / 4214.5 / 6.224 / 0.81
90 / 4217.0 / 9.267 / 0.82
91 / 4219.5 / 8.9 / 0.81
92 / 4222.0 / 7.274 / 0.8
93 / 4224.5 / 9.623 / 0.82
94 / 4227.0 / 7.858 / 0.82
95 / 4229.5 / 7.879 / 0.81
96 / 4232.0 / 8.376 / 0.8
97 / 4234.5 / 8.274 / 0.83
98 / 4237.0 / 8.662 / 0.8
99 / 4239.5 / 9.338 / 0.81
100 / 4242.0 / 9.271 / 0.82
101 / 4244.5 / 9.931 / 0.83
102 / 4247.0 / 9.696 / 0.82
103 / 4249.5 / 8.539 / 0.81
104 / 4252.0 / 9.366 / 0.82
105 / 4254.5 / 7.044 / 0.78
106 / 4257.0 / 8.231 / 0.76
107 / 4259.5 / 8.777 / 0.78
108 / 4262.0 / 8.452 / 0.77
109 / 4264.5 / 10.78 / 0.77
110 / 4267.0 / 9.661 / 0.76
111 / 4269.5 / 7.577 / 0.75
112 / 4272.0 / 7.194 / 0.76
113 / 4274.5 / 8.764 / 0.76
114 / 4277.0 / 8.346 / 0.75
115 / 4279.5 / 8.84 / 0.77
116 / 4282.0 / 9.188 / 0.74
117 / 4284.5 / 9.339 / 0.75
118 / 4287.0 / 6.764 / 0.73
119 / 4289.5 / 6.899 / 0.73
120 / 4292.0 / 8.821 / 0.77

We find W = 5.0 AA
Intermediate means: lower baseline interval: 8.16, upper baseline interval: 7.7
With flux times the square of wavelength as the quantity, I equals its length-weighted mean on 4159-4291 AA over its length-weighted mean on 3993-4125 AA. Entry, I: 1.2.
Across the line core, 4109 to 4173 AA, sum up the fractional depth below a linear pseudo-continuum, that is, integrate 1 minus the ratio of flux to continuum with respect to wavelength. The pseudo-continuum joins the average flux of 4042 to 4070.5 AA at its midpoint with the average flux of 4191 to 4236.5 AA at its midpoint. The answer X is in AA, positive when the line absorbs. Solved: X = 3.86 AA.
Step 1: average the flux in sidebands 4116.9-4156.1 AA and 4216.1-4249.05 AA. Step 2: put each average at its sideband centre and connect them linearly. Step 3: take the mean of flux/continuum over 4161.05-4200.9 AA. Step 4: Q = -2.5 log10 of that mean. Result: 0.05 mag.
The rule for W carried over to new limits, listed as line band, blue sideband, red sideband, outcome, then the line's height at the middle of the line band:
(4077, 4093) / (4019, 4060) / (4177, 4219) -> 2.1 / 8.31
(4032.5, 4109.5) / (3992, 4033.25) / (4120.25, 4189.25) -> 3.7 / 7.94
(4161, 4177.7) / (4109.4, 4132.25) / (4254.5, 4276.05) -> 0.8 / 7.98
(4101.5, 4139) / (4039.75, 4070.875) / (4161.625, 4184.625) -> 2.7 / 7.9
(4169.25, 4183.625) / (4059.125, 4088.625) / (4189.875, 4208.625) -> 0.8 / 8.12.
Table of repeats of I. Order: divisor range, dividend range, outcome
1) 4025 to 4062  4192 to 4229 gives 1.07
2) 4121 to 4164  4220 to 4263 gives 1.18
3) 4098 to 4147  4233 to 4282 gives 1.29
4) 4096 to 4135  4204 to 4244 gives 1.25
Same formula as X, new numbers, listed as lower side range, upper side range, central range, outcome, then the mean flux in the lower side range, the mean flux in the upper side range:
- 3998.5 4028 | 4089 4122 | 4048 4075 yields -1.5 AA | 8.25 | 7.08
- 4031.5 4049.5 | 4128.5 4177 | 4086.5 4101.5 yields 2.5 AA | 8.48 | 7.56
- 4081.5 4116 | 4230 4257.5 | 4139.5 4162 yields -0.8 AA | 6.76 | 8.78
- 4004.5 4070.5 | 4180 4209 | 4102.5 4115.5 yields 2.4 AA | 8.35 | 8.15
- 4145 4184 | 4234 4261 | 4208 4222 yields 0.3 AA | 7.78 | 8.84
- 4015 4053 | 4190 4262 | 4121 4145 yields 2.8 AA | 8.5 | 8.46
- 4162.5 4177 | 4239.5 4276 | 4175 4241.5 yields -2.0 AA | 7.41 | 8.82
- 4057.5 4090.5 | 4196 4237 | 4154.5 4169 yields 0.7 AA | 7.75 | 8.22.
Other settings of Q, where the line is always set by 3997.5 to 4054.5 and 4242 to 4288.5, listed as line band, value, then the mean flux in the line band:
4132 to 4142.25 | 0.144 mag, 7.42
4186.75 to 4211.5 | 0.047 mag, 8.22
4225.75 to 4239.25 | 0.045 mag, 8.29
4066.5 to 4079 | 0.060 mag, 7.91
